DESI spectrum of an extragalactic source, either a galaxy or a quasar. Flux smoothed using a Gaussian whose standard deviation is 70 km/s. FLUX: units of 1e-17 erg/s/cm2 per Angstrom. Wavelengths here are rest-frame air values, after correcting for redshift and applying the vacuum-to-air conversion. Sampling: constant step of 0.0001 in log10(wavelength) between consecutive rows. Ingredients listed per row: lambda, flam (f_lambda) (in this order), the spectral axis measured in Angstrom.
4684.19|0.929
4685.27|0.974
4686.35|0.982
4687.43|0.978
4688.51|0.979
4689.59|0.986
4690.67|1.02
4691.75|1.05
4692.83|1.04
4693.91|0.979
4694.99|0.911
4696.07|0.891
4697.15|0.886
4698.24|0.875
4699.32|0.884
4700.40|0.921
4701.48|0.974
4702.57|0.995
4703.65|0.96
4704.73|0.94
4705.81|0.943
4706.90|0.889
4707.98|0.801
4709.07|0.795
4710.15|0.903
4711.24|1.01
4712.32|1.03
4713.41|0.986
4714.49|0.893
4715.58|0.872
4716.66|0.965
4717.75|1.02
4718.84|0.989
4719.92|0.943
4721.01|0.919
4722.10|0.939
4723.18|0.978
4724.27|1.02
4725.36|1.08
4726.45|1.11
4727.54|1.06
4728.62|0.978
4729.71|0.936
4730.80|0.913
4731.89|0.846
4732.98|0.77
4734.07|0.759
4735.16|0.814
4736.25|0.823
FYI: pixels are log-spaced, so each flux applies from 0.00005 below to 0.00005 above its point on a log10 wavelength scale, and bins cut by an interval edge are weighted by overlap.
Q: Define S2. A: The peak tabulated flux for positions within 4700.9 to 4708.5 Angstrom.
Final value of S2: 0.995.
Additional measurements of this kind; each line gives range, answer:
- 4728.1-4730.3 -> 0.978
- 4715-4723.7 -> 1.02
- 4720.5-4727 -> 1.11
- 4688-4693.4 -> 1.05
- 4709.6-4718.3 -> 1.03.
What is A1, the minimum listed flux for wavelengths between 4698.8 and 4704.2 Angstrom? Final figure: 0.884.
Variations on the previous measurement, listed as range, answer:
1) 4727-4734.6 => 0.759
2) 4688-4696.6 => 0.891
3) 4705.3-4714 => 0.795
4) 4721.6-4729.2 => 0.939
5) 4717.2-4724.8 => 0.919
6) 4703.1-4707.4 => 0.889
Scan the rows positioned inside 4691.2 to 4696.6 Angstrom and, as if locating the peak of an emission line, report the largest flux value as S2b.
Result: 1.05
